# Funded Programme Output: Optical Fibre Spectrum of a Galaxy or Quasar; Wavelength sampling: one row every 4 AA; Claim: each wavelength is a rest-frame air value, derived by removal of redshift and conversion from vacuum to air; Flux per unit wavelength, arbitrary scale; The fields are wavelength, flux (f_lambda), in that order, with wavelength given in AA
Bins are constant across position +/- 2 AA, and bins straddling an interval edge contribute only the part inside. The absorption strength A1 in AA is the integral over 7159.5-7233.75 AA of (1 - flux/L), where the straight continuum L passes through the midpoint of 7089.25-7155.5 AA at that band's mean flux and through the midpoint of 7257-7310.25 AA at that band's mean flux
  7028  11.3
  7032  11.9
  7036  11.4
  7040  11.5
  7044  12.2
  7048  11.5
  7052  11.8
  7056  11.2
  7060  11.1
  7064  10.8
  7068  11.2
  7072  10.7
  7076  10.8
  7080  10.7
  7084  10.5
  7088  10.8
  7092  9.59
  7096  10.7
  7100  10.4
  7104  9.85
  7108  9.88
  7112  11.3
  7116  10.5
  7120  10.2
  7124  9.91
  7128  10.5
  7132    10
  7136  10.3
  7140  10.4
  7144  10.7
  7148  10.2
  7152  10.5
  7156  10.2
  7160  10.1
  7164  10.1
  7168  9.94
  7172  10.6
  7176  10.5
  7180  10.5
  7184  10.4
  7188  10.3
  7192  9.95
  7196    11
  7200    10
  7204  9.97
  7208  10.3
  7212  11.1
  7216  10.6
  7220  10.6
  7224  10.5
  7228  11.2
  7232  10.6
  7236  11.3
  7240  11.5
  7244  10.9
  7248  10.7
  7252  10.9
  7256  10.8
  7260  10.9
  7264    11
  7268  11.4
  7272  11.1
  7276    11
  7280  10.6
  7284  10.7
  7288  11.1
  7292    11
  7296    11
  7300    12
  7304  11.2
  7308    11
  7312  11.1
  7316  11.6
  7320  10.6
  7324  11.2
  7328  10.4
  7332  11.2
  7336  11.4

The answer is 1.5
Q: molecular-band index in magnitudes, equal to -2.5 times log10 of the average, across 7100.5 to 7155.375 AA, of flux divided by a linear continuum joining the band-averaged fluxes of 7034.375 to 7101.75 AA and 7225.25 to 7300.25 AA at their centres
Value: 0.07 mag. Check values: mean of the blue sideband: 11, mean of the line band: 10.3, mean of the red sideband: 11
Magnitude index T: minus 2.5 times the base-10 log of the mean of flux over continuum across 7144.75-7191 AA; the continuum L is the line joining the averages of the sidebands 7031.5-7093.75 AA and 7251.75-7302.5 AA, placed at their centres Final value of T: 0.08 mag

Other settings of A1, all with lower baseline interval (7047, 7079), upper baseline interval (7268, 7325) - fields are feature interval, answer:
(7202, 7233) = 1.4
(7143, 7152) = 0.5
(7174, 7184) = 0.6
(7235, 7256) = 0.1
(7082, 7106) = 1.7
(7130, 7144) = 1.0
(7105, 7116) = 0.6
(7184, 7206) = 1.7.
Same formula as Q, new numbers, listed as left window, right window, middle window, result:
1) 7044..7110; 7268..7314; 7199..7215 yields 0.06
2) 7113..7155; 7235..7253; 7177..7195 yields 0.04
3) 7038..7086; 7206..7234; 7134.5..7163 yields 0.06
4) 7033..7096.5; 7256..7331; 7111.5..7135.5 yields 0.07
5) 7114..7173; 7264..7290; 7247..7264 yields 0.00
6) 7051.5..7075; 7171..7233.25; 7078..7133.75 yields 0.06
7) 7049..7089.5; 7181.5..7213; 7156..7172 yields 0.04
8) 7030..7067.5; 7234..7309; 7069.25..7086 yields 0.07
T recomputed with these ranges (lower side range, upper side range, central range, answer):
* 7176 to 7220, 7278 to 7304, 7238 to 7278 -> -0.02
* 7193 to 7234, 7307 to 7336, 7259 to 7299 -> -0.02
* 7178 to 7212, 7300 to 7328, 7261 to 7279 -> -0.02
